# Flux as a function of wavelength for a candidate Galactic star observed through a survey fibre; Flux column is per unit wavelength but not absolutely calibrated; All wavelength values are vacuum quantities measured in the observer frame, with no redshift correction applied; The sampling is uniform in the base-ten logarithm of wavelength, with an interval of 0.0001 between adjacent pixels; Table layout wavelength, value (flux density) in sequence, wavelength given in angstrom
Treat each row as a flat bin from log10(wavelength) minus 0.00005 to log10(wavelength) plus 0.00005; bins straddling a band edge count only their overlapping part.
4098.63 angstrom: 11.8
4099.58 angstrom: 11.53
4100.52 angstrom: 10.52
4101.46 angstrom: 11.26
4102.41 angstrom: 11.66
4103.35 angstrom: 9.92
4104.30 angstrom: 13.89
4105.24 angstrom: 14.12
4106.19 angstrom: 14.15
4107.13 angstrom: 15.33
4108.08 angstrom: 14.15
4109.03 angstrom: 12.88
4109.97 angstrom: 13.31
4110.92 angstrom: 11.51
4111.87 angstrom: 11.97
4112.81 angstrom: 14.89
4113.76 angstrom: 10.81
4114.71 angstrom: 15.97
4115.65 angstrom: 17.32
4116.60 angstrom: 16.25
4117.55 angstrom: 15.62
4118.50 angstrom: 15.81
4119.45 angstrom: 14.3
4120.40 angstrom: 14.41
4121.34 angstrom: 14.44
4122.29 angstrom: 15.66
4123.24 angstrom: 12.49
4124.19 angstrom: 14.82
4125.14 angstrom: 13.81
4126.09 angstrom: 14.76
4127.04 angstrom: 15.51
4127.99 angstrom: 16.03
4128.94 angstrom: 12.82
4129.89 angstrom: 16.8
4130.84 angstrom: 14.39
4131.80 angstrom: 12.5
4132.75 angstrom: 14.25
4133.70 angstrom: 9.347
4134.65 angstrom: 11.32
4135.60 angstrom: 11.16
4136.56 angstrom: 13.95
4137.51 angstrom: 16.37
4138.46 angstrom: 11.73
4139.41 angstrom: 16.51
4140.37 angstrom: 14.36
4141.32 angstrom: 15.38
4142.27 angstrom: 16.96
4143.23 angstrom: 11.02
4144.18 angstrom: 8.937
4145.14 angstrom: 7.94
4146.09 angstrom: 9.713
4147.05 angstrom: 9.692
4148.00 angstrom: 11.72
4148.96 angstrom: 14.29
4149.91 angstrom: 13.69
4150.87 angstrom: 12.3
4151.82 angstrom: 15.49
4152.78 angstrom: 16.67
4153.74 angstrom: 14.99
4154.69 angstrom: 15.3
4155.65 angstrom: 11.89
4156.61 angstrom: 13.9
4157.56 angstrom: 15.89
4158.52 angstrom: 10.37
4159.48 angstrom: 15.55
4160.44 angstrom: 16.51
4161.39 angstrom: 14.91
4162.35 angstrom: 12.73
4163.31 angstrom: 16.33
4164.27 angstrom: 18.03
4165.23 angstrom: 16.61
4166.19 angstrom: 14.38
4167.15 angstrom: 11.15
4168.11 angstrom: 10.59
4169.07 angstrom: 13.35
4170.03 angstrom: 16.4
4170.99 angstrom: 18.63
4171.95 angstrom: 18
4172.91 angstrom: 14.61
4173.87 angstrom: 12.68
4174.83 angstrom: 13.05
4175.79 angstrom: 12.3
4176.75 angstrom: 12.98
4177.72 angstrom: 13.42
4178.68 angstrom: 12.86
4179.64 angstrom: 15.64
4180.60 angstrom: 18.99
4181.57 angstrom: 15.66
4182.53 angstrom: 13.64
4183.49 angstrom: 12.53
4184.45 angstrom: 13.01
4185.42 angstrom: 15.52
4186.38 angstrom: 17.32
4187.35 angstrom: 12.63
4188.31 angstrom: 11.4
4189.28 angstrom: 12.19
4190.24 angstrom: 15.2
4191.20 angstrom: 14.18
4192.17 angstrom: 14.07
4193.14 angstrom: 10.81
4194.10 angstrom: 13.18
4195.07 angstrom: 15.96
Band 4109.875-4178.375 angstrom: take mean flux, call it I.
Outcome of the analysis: 13.9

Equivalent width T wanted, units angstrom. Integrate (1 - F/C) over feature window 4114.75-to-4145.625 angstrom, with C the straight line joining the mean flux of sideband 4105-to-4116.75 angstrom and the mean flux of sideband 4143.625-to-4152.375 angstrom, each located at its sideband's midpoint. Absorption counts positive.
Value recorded -3.00 angstrom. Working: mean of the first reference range 14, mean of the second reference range 11.6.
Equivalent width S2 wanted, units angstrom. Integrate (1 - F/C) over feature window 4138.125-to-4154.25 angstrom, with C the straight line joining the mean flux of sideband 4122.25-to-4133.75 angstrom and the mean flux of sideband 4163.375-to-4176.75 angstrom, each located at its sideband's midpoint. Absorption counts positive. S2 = 1.50 angstrom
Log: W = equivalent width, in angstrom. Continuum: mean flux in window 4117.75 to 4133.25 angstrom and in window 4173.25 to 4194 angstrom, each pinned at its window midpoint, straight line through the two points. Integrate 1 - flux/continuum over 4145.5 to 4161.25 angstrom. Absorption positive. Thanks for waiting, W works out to 0.6 angstrom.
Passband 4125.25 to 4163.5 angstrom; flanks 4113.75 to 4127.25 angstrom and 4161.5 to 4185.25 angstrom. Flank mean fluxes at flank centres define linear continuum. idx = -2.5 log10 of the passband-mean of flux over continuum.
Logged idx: 0.088 mag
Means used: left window 14.9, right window 14.5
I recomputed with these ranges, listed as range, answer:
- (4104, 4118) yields 14.1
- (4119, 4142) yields 14.1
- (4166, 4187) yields 14.4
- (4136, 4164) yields 13.6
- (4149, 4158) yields 14.5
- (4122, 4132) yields 14.5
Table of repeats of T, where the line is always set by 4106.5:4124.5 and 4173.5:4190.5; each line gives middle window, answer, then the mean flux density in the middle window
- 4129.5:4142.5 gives 0.3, 13.9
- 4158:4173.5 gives -0.9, 14.9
